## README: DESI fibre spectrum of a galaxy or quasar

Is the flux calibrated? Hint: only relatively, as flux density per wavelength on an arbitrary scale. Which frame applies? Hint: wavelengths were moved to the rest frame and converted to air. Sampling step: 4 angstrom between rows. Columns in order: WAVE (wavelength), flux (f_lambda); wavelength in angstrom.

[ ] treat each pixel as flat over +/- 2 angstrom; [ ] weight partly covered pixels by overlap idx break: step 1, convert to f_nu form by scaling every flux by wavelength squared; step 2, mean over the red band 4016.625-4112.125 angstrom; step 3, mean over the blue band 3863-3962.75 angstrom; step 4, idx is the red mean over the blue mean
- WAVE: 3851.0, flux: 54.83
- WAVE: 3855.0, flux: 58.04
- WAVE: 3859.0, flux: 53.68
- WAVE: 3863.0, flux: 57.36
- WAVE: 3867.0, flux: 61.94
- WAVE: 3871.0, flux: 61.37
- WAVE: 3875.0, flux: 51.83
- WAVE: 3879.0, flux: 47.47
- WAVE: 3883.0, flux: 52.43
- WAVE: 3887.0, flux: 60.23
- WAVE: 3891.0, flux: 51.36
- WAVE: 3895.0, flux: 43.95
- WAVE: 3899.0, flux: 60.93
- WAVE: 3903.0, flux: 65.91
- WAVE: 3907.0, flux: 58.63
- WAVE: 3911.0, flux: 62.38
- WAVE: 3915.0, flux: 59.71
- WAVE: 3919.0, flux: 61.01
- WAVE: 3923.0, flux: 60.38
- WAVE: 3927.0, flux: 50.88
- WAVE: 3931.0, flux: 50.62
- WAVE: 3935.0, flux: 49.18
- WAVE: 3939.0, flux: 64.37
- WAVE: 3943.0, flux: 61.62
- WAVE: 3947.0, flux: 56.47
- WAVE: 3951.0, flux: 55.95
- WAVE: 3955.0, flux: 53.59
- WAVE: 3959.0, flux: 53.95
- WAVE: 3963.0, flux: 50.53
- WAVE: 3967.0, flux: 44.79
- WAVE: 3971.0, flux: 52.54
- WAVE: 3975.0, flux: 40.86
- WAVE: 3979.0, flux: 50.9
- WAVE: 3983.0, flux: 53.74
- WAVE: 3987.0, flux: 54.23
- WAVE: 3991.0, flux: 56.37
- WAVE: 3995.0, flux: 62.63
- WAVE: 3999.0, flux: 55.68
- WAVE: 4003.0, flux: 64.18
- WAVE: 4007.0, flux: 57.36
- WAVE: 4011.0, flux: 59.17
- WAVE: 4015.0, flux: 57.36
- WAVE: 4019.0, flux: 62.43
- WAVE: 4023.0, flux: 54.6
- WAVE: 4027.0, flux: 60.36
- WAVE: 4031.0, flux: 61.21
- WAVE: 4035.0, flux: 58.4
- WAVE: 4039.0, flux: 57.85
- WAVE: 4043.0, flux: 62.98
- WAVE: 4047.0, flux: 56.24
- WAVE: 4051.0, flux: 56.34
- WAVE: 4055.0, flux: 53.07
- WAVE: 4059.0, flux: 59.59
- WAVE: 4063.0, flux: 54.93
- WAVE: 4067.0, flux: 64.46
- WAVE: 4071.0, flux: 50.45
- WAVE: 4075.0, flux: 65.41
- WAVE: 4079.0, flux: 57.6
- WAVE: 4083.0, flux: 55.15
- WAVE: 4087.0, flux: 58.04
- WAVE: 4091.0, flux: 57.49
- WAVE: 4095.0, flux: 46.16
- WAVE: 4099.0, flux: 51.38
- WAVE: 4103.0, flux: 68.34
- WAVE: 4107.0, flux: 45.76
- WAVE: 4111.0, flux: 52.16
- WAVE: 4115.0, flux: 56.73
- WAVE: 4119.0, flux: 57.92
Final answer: 1.1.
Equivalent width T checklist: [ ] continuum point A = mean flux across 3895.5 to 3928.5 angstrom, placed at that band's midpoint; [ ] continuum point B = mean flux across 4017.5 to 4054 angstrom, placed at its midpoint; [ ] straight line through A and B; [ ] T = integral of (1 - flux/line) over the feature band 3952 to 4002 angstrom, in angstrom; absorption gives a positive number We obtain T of 5.3 angstrom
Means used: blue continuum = 59.4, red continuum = 58.7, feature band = 52.8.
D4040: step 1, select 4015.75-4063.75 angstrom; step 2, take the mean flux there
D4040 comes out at 58.2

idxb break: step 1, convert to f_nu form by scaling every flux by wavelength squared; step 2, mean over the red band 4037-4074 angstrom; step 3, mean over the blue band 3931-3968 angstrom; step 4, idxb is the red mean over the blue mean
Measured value 1.11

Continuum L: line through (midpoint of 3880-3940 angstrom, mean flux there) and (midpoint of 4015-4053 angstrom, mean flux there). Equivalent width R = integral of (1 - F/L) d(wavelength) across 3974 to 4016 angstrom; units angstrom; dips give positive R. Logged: 1.5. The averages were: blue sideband 56.5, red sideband 58.9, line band 56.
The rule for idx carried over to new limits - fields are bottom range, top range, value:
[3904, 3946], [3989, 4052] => 1.07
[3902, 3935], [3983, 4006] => 1.04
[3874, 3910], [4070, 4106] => 1.13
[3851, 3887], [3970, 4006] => 1.04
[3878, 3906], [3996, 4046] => 1.15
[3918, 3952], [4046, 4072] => 1.07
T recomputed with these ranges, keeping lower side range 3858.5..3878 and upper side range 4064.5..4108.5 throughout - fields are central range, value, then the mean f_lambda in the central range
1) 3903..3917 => -1.0 angstrom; 61.1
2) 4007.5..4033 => -1.1 angstrom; 59.1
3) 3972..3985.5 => 1.8 angstrom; 49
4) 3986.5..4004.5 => -0.7 angstrom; 58.8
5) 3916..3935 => 0.5 angstrom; 55.2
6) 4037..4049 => -0.5 angstrom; 59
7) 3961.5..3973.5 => 1.7 angstrom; 48.9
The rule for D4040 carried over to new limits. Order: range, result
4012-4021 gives 59.8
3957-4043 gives 55.8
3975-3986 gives 50.4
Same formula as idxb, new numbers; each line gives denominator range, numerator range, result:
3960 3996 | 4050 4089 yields 1.17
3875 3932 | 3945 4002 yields 0.98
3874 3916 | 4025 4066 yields 1.12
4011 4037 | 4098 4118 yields 0.97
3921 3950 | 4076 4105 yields 1.09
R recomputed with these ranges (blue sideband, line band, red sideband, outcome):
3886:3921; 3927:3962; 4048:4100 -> 1.5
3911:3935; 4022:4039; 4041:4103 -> -0.6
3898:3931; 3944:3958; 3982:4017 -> 0.7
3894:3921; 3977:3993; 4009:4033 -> 1.5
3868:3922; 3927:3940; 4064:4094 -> 0.8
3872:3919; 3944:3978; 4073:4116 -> 2.9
